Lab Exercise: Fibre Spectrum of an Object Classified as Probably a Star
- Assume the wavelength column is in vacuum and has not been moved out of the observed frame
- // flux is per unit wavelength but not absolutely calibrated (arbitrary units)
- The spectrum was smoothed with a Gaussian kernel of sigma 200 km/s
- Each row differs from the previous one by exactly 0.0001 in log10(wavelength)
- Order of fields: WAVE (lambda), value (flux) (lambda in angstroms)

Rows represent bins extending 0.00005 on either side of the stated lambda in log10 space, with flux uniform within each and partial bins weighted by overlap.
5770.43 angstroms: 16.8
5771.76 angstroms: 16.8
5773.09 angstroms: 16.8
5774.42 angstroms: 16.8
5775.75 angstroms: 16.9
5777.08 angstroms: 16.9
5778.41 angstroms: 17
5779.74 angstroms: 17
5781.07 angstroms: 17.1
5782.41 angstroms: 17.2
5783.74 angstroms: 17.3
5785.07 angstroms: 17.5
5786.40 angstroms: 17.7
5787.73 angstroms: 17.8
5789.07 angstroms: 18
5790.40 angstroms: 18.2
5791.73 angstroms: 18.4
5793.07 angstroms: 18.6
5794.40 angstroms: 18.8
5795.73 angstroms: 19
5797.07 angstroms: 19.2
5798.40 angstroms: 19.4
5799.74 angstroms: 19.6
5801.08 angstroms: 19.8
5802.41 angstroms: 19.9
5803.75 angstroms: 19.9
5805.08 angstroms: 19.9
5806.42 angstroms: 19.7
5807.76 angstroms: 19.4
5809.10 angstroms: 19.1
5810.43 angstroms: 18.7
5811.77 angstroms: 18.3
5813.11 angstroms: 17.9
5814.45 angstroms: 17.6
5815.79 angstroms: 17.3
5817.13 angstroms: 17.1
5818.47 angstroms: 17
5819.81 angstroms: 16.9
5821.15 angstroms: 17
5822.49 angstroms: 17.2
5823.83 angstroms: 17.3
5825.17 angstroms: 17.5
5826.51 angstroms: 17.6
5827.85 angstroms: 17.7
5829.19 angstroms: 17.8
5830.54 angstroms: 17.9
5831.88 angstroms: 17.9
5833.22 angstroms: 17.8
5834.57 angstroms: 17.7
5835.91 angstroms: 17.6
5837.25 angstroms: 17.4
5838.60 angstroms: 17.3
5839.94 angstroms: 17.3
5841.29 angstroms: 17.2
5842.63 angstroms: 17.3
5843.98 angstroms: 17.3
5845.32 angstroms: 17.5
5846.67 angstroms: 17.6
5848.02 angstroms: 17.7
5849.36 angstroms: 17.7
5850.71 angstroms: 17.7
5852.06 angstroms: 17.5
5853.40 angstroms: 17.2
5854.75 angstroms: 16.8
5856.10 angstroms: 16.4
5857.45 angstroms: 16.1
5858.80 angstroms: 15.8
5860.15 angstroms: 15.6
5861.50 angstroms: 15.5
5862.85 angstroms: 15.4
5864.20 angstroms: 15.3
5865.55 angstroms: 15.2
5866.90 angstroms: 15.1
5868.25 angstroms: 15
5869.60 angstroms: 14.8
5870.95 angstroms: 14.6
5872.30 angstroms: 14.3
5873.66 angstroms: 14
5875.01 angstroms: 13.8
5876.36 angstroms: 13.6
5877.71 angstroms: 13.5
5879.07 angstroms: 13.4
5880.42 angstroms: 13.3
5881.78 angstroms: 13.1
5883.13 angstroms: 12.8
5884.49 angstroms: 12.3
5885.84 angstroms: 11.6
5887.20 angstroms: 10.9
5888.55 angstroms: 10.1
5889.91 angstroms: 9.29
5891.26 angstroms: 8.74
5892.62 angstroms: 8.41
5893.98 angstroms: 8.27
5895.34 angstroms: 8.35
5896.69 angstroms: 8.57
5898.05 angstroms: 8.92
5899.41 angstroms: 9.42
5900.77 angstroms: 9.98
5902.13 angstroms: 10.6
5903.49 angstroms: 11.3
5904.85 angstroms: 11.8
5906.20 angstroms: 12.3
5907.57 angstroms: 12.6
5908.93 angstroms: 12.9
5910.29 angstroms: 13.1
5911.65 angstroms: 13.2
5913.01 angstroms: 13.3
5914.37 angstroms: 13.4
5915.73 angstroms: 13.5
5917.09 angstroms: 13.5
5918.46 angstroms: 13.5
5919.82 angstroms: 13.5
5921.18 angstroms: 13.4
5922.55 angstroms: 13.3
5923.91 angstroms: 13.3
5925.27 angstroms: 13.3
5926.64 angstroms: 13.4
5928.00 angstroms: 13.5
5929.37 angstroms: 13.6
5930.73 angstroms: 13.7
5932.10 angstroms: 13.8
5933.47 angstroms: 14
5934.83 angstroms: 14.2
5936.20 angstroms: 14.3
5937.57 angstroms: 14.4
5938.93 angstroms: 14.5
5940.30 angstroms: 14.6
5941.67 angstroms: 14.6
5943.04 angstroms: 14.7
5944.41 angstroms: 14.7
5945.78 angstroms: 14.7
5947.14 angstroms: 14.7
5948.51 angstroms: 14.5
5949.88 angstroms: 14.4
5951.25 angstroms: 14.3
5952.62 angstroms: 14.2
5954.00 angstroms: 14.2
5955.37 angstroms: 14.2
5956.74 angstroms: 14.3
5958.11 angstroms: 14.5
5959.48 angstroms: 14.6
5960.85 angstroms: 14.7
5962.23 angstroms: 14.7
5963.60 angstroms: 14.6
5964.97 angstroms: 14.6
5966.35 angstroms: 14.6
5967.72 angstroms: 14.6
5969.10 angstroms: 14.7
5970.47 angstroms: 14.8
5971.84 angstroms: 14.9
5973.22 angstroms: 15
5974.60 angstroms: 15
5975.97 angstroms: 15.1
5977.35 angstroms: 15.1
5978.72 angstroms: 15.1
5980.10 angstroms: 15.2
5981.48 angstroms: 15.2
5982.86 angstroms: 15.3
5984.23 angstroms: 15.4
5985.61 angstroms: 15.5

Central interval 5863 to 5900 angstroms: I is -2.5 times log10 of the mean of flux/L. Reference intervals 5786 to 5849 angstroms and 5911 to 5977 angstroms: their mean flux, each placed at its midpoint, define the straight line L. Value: 0.31 mag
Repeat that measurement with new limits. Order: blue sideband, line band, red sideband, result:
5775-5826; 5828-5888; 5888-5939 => -0.04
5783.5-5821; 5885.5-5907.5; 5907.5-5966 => 0.47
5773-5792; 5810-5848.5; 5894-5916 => -0.17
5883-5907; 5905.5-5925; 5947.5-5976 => -0.15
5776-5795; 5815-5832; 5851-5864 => -0.03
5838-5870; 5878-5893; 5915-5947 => 0.33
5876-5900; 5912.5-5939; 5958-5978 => -0.08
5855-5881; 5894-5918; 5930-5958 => 0.26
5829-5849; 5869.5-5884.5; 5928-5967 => 0.20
